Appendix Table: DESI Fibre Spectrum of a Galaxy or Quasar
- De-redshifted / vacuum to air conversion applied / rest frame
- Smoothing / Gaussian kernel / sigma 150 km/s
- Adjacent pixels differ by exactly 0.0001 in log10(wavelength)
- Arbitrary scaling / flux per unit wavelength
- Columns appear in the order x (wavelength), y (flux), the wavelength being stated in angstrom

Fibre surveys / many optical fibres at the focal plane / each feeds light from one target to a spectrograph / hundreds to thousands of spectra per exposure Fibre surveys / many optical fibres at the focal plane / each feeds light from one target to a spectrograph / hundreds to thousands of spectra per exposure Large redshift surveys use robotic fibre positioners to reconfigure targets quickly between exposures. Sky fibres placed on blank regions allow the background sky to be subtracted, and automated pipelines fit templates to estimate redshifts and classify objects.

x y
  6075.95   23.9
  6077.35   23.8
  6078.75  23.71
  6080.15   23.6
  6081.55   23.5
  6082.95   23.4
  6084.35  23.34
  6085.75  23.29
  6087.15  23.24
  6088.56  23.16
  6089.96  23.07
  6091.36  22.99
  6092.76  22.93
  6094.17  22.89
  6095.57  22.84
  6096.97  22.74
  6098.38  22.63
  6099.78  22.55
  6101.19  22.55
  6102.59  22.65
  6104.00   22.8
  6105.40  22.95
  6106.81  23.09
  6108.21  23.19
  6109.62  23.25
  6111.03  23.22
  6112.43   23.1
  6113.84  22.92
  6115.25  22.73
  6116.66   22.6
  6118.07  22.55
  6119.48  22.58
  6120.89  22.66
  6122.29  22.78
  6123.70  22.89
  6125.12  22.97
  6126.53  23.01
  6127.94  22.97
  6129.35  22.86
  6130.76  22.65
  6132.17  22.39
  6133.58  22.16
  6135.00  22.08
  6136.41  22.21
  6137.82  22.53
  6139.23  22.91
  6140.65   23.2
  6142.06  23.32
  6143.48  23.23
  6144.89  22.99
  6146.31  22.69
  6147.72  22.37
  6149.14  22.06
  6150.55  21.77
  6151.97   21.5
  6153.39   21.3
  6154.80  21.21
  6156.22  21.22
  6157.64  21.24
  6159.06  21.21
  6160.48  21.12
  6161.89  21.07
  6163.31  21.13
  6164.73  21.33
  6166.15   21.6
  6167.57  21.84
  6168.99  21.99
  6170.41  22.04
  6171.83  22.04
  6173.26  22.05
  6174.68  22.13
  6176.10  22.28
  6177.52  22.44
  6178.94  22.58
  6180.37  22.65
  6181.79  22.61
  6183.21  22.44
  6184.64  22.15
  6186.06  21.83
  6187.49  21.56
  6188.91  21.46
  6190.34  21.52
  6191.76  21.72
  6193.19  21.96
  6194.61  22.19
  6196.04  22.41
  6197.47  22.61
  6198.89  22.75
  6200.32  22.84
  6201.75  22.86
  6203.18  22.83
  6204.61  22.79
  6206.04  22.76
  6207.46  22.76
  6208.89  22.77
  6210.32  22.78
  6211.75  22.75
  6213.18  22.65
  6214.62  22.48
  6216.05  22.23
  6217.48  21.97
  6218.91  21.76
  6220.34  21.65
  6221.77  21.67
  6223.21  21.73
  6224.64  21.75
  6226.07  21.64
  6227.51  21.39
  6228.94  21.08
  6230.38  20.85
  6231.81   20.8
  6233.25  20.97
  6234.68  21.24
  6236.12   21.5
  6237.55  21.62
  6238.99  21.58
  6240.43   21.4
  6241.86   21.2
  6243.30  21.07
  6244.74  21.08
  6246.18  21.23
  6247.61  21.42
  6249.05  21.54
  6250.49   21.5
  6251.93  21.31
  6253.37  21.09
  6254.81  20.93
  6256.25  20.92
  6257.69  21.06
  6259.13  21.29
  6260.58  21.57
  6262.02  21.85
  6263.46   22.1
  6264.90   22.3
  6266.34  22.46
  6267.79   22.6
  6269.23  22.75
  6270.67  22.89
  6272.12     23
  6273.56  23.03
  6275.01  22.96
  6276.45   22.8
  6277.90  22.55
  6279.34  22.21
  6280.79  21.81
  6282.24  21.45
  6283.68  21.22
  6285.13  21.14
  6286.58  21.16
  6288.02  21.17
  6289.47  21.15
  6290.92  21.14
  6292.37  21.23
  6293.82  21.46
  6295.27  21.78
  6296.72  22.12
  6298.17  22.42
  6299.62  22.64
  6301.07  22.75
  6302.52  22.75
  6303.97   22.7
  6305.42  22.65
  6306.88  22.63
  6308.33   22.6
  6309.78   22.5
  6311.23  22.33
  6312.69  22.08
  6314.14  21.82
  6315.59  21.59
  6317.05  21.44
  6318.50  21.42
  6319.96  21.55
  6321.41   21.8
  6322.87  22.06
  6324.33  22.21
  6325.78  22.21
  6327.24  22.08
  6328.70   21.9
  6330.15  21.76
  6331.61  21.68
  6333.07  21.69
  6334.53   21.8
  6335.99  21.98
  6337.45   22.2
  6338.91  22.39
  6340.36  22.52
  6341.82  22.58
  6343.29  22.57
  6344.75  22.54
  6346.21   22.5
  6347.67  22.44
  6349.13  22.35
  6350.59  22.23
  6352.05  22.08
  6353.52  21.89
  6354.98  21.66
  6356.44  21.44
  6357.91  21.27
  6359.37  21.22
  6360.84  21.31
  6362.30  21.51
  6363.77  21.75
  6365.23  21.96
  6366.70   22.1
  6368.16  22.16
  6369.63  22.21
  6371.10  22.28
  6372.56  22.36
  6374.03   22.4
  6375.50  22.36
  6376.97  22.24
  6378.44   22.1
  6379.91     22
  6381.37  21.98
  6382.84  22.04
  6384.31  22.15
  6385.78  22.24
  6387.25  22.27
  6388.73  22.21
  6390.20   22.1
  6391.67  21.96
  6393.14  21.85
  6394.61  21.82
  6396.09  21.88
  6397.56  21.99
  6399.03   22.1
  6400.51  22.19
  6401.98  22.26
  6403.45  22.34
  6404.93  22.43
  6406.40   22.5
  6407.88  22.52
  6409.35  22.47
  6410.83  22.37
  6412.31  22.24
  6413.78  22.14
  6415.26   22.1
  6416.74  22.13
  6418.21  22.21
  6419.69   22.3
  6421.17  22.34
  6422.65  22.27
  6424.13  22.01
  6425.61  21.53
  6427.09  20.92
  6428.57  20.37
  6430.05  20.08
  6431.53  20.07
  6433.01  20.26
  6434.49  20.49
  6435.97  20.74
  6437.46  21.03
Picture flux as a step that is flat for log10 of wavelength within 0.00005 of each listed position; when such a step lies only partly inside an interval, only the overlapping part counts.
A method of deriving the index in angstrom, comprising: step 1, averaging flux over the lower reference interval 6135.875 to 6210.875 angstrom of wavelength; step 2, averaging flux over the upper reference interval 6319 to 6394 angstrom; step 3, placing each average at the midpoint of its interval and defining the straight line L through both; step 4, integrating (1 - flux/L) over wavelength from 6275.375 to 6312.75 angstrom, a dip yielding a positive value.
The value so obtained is 0.1 angstrom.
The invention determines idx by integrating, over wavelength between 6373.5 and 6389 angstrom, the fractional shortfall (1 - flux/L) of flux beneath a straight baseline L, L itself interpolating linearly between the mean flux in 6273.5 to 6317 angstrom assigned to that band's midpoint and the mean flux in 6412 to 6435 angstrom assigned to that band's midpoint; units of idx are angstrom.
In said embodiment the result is -0.4 angstrom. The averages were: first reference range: 22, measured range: 22.2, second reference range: 21.5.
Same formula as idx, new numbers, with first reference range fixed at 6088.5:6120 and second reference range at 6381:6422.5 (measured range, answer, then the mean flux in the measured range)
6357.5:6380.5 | 0.31 angstrom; 22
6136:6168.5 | 1.14 angstrom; 22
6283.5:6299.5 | 0.66 angstrom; 21.5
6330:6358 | 0.27 angstrom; 22.1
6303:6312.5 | -0.06 angstrom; 22.5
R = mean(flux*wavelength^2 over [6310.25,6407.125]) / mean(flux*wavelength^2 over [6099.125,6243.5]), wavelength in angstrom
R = 1.05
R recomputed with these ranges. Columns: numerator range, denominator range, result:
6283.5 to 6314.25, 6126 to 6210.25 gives 1.03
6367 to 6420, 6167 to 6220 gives 1.06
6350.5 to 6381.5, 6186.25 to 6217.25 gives 1.03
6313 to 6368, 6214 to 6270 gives 1.05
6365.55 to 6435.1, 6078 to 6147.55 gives 1.05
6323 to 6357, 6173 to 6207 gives 1.04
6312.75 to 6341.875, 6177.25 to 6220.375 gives 1.02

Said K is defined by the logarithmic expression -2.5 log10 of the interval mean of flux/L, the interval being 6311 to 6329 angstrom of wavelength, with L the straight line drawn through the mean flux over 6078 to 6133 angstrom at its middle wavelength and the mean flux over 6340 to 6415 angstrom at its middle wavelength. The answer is 0.021 mag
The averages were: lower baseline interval 23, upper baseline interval 22.1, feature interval 21.9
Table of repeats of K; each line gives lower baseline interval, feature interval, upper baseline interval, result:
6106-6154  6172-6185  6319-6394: 0.01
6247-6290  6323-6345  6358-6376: -0.01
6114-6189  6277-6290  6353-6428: 0.03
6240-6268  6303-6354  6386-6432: -0.02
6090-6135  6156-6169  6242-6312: 0.06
